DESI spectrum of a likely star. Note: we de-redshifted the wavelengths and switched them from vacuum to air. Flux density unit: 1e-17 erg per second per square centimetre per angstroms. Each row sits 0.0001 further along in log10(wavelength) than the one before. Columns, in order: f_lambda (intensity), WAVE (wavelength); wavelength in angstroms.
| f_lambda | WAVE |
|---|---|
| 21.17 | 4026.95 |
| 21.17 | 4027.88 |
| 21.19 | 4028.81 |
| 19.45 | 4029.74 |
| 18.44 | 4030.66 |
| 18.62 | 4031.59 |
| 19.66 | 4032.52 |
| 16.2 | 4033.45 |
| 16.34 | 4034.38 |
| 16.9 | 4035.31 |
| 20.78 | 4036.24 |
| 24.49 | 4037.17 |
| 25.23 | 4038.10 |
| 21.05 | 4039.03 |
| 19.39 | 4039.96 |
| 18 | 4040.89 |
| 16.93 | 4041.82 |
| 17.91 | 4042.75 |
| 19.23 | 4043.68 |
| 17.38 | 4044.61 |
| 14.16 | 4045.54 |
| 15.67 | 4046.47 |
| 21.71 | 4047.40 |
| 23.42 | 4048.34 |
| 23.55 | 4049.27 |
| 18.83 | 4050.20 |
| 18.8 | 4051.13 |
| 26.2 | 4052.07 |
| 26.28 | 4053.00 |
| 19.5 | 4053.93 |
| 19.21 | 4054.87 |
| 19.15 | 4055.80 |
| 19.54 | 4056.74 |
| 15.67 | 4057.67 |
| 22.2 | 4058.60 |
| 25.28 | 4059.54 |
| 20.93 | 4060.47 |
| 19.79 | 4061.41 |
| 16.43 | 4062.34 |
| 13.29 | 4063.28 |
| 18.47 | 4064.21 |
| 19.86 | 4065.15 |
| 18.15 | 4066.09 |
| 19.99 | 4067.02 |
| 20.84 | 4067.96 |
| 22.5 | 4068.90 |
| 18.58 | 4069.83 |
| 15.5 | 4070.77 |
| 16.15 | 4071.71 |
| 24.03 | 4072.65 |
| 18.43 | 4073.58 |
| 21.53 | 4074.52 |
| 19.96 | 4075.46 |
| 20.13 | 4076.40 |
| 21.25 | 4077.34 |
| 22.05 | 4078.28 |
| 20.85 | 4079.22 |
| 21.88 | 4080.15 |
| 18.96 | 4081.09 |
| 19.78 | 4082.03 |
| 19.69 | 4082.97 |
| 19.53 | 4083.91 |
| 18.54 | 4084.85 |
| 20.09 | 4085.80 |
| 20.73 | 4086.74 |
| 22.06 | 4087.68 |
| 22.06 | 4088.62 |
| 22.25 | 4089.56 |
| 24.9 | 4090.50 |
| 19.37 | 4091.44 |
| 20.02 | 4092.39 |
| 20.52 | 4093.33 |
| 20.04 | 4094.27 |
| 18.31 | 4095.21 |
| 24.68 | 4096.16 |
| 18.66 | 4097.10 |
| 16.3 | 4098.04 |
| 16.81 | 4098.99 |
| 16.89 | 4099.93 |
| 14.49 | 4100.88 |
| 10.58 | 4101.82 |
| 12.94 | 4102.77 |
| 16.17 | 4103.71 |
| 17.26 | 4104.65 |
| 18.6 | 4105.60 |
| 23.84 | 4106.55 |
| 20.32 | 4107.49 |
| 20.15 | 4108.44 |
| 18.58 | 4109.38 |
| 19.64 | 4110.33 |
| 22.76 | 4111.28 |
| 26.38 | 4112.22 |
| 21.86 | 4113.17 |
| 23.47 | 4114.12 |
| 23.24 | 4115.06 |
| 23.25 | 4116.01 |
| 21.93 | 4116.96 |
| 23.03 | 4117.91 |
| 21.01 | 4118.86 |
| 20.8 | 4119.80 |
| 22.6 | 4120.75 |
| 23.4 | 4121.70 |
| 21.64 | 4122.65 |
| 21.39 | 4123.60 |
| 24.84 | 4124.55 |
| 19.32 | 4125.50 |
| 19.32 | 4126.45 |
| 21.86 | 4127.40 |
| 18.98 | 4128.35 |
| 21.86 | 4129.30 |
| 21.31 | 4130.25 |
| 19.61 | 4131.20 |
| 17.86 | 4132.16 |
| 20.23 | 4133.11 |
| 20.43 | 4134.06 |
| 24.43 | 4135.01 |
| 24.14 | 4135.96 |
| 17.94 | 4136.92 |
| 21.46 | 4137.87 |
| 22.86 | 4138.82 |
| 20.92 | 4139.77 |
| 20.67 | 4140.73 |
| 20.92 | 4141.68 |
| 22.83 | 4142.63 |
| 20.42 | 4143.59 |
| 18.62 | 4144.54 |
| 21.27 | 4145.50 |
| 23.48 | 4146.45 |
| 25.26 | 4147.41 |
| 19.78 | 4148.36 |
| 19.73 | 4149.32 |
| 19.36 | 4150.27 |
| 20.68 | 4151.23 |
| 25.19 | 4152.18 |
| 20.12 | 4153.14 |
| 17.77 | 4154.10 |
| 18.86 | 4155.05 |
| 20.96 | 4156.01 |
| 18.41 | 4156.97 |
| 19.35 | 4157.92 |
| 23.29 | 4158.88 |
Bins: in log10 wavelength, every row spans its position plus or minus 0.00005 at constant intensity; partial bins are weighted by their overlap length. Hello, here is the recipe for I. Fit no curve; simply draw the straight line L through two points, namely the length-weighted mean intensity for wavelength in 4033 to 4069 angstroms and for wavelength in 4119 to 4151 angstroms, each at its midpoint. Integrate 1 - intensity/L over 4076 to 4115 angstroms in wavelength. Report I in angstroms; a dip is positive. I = 1.2 angstroms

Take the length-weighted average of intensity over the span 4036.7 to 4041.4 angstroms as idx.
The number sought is 21.6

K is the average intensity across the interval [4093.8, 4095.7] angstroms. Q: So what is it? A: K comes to 19.2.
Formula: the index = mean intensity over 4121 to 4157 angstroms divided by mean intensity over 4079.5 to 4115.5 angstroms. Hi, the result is 1.1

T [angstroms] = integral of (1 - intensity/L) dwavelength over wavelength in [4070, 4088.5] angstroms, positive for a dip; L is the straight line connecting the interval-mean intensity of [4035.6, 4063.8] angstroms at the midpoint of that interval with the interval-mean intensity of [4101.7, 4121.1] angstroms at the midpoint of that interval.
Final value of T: 0.2 angstroms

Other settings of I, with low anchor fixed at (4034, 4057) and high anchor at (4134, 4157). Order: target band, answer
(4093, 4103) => 1.6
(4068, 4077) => 0.3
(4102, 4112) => 0.8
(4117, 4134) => -0.2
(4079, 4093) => -0.2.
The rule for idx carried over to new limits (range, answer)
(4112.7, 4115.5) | 22.9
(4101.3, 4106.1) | 15.1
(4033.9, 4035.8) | 16.6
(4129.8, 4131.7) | 20.3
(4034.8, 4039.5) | 21.6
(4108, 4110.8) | 19.5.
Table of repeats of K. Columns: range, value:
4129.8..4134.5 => 19.9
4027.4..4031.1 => 20.1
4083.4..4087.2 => 19.7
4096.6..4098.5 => 17.7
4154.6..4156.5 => 19.9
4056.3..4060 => 20.7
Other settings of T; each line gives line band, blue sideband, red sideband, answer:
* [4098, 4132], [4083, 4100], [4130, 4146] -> 0.6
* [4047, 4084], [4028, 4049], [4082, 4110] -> -1.9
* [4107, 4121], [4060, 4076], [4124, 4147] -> -1.0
